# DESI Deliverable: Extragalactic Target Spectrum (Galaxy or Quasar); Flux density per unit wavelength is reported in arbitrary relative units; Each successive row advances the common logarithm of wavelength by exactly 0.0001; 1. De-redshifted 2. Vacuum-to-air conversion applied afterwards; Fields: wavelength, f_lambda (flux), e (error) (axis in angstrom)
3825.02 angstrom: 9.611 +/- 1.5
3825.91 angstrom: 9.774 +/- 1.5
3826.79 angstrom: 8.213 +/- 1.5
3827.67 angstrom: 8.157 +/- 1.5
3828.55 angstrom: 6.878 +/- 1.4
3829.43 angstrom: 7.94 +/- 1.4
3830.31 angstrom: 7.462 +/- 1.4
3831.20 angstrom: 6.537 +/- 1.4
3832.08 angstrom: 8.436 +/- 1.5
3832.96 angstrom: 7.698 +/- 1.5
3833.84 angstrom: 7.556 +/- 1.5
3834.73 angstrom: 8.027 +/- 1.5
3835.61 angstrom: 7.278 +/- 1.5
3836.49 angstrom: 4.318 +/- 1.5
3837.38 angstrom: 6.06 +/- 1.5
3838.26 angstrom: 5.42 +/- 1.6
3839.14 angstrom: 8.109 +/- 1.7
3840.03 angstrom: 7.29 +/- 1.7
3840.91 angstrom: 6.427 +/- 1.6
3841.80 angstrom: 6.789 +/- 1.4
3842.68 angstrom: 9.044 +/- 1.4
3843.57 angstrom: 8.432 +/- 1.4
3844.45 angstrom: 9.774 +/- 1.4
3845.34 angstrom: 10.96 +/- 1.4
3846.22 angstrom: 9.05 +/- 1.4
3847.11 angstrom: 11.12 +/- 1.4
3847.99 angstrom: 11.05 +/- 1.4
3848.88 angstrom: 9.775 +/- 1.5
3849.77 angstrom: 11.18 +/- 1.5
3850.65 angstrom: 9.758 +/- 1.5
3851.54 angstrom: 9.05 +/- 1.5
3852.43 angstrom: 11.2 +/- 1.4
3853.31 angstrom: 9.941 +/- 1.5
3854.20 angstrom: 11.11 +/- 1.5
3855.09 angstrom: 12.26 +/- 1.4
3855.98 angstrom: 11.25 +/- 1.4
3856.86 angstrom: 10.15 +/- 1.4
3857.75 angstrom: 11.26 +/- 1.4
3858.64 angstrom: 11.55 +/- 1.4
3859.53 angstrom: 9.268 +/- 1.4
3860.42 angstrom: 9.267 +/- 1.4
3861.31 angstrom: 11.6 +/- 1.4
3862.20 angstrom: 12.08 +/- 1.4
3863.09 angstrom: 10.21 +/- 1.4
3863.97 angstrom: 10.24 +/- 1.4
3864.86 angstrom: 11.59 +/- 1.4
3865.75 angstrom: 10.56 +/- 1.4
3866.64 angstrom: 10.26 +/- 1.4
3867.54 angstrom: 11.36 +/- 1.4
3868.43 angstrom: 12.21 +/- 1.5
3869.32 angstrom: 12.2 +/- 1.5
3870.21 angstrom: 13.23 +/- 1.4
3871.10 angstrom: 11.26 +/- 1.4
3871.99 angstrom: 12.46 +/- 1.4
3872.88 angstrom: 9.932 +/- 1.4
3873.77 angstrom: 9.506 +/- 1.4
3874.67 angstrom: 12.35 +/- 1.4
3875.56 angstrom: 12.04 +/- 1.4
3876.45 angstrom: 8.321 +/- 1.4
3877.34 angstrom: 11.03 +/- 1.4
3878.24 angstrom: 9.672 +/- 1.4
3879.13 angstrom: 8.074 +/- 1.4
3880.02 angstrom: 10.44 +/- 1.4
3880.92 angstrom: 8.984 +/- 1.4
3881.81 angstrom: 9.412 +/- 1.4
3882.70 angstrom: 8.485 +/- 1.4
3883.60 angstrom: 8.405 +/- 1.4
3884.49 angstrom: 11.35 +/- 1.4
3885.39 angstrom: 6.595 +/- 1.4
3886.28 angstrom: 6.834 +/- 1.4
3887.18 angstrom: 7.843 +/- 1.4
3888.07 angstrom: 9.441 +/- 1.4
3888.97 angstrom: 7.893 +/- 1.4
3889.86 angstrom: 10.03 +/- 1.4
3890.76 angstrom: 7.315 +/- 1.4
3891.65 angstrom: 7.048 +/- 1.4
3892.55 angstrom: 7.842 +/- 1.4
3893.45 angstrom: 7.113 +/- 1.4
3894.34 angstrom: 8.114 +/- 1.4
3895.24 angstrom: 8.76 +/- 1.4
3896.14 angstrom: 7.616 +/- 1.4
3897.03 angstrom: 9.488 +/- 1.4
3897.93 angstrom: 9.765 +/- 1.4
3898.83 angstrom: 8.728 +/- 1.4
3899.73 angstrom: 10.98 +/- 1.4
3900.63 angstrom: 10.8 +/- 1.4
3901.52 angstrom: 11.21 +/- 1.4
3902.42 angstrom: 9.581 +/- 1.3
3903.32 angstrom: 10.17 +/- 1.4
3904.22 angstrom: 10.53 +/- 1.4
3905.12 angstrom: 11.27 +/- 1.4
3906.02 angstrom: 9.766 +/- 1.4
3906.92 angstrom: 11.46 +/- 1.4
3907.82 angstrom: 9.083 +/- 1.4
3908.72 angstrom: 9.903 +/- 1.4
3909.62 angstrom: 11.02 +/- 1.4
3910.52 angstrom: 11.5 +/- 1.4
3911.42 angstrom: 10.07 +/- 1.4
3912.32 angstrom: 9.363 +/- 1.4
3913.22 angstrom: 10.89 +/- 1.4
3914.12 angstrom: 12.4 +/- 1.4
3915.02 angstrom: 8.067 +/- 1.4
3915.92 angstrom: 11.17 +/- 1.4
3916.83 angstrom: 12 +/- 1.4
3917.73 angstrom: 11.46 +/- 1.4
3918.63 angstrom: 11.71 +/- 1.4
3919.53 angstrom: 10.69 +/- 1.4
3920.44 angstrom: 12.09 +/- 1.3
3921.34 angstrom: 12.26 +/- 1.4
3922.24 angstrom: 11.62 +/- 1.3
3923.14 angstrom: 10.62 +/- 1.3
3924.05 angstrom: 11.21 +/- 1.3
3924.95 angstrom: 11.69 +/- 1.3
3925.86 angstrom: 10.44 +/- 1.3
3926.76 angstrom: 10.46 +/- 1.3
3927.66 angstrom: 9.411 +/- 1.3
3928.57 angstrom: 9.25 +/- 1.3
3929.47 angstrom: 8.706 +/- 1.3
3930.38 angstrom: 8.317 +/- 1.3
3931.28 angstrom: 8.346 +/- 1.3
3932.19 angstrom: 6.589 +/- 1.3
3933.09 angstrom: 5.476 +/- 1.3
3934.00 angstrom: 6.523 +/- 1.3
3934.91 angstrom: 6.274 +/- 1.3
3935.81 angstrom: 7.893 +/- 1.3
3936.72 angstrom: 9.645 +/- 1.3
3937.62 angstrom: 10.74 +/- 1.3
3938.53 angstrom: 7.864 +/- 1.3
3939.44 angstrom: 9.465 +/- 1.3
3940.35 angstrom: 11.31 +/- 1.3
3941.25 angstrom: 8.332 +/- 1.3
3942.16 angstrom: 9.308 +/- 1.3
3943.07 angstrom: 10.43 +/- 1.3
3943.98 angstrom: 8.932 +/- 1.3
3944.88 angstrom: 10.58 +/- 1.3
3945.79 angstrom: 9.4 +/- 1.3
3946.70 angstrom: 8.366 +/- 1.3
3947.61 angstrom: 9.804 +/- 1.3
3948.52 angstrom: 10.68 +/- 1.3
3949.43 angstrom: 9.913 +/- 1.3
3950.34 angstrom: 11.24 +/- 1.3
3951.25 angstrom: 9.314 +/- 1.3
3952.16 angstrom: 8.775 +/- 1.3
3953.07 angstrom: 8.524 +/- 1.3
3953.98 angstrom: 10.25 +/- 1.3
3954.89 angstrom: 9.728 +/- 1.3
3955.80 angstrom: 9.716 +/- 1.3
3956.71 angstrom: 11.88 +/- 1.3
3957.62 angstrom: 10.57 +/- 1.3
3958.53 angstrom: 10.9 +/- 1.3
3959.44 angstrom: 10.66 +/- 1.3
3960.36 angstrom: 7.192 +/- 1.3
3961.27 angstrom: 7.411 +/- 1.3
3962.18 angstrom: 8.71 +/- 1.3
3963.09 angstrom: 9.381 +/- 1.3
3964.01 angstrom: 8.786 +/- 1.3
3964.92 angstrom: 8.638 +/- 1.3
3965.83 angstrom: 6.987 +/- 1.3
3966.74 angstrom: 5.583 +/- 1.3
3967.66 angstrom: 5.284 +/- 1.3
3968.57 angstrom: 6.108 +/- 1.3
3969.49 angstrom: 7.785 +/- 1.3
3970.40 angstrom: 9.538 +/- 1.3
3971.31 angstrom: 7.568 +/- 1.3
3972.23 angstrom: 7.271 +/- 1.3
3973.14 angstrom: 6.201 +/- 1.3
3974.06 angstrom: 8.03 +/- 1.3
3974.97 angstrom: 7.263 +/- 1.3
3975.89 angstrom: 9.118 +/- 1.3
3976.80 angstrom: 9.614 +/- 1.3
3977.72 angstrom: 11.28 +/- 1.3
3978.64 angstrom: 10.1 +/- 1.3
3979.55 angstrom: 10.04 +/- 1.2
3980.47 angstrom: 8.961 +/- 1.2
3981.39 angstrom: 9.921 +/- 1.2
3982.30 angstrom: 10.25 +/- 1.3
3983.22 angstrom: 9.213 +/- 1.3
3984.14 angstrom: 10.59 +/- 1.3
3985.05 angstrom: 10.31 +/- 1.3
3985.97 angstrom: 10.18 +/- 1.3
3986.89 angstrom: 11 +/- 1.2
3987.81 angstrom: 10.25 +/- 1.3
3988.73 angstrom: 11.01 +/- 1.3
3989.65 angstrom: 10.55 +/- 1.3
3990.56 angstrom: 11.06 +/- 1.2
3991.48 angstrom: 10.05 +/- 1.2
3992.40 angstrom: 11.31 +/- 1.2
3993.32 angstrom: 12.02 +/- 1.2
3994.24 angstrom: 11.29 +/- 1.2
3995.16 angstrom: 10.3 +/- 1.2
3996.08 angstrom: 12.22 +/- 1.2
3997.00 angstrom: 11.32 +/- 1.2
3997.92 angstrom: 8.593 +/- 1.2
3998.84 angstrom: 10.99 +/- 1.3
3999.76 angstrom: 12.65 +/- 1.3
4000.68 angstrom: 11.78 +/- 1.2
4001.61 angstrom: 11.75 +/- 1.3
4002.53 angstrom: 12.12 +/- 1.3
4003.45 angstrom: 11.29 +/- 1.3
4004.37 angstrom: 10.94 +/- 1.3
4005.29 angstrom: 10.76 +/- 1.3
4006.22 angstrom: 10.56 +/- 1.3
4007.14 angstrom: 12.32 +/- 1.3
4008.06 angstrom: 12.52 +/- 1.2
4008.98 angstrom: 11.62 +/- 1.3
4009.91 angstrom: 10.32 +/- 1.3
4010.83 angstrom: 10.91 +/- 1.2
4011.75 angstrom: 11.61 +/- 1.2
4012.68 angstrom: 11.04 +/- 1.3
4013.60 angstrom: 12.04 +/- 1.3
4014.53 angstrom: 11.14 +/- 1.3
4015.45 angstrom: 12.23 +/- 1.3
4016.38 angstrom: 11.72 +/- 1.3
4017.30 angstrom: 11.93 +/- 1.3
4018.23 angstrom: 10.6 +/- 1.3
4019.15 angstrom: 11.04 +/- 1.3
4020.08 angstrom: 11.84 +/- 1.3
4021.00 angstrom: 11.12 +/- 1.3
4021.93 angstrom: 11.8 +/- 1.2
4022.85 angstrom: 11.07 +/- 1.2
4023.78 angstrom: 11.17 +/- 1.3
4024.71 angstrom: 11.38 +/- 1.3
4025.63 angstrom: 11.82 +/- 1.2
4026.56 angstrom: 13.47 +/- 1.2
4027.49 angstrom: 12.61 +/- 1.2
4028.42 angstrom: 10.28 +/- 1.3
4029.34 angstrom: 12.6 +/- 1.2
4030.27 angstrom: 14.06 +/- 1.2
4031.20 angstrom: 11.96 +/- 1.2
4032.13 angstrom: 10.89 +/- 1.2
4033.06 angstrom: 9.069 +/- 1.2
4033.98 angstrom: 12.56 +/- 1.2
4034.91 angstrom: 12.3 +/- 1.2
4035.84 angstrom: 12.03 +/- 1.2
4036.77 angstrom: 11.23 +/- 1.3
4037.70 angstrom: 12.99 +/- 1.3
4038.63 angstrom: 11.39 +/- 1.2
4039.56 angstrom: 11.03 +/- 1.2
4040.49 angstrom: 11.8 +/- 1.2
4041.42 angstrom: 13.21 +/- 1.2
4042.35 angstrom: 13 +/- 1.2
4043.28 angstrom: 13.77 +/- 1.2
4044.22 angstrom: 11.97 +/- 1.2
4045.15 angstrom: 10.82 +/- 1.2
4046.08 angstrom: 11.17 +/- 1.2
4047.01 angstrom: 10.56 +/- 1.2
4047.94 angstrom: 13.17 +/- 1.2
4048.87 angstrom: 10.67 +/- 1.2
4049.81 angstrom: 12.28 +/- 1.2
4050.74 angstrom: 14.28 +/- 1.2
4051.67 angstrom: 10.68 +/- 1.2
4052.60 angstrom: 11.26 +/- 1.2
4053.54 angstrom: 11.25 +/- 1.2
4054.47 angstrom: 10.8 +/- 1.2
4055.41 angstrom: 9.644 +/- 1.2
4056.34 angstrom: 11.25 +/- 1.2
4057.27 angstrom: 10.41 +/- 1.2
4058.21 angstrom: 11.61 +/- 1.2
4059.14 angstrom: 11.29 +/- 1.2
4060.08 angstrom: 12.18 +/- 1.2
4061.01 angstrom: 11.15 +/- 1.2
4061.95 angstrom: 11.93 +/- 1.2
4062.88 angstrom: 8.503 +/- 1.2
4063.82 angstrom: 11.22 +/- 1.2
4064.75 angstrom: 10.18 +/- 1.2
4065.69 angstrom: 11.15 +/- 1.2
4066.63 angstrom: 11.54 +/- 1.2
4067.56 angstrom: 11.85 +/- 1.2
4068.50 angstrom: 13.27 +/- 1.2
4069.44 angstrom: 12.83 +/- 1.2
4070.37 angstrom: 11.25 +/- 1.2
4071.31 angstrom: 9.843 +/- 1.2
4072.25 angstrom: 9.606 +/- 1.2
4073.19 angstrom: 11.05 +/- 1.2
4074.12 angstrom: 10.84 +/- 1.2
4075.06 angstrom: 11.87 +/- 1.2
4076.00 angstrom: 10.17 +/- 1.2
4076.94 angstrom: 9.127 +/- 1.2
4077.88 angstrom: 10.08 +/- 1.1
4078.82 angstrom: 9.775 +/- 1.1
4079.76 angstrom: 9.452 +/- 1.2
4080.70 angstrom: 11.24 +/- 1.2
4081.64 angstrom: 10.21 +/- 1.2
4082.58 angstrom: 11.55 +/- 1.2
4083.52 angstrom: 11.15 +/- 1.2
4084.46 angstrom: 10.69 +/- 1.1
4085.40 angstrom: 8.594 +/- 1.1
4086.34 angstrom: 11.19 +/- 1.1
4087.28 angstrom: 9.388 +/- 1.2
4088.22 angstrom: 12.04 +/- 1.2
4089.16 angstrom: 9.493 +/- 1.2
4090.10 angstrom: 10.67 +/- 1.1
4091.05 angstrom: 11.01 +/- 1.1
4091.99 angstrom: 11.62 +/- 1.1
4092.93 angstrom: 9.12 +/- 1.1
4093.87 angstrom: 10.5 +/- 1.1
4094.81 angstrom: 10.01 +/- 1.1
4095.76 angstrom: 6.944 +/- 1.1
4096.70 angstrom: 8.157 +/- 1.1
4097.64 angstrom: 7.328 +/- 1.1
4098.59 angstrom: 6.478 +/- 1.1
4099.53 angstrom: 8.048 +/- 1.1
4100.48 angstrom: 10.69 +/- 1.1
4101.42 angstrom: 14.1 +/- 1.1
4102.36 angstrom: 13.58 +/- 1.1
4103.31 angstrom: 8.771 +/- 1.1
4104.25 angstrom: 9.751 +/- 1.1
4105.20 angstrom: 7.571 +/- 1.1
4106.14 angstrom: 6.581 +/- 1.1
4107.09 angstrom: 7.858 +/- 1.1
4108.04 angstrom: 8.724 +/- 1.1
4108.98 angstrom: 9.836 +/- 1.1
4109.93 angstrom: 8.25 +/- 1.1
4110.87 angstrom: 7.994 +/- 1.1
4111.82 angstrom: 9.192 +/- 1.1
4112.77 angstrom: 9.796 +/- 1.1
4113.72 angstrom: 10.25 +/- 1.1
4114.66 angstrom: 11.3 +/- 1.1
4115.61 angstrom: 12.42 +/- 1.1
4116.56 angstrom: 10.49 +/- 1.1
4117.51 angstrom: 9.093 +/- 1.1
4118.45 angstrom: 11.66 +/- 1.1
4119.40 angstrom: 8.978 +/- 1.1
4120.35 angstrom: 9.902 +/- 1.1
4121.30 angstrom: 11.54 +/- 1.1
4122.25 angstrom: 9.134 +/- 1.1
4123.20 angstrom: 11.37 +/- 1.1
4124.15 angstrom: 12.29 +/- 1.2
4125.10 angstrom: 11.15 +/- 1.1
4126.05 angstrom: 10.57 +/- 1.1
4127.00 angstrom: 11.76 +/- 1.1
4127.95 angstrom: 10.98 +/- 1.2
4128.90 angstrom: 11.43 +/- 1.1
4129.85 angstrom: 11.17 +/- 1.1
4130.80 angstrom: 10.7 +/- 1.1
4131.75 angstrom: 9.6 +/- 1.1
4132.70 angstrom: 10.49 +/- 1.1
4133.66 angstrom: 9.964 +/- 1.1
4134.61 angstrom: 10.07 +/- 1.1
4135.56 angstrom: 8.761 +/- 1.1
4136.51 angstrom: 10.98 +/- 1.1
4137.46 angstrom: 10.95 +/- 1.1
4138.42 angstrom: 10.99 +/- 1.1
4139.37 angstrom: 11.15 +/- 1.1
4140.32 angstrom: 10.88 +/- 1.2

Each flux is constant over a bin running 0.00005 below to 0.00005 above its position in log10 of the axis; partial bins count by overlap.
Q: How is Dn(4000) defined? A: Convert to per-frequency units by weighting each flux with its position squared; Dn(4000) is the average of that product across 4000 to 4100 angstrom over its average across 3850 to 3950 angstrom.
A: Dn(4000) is 1.21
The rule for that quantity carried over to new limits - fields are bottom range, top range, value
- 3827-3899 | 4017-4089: 1.34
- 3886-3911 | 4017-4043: 1.35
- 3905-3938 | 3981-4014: 1.15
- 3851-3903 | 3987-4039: 1.24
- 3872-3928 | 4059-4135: 1.15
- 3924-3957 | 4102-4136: 1.19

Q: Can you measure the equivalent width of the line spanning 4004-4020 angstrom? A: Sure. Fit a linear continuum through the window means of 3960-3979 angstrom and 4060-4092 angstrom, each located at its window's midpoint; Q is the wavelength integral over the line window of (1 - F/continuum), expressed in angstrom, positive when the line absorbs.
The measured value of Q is -4.0 angstrom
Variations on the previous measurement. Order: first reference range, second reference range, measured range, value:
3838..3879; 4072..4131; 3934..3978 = 5.7 angstrom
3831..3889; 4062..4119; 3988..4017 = -4.0 angstrom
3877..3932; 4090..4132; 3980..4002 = -2.0 angstrom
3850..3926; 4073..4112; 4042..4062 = -3.5 angstrom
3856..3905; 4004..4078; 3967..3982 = 3.4 angstrom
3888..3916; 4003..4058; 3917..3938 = 0.7 angstrom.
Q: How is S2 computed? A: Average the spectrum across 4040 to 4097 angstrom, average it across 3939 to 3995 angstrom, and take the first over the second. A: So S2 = 1.16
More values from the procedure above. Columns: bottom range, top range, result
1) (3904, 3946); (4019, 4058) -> 1.18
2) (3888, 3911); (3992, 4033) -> 1.21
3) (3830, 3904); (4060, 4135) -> 1.09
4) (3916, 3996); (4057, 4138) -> 1.08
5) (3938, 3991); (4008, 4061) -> 1.26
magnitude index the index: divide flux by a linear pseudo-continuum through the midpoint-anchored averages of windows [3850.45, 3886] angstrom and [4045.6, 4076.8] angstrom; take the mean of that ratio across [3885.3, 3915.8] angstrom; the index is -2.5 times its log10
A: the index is 0.13 mag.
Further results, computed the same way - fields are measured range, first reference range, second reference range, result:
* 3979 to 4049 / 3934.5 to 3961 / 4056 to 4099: -0.136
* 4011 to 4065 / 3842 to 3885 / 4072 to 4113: -0.167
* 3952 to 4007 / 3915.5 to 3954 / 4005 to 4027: 0.105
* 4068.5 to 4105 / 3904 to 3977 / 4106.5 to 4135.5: -0.018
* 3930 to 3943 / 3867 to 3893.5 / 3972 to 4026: 0.214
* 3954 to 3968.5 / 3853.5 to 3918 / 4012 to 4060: 0.238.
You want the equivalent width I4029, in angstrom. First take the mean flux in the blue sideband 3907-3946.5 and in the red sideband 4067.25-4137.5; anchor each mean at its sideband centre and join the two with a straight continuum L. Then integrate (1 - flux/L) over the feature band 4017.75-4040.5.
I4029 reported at -3.7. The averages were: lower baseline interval 9.83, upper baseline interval 10.2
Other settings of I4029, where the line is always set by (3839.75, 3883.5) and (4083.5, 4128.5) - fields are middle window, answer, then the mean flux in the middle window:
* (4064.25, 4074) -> -1.2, 11.2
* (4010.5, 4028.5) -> -2.7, 11.6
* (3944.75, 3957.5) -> 0.4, 9.87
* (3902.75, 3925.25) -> -1.4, 10.9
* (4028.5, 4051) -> -4.3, 12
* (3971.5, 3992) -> 1.0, 9.63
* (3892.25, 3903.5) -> 1.1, 9.24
